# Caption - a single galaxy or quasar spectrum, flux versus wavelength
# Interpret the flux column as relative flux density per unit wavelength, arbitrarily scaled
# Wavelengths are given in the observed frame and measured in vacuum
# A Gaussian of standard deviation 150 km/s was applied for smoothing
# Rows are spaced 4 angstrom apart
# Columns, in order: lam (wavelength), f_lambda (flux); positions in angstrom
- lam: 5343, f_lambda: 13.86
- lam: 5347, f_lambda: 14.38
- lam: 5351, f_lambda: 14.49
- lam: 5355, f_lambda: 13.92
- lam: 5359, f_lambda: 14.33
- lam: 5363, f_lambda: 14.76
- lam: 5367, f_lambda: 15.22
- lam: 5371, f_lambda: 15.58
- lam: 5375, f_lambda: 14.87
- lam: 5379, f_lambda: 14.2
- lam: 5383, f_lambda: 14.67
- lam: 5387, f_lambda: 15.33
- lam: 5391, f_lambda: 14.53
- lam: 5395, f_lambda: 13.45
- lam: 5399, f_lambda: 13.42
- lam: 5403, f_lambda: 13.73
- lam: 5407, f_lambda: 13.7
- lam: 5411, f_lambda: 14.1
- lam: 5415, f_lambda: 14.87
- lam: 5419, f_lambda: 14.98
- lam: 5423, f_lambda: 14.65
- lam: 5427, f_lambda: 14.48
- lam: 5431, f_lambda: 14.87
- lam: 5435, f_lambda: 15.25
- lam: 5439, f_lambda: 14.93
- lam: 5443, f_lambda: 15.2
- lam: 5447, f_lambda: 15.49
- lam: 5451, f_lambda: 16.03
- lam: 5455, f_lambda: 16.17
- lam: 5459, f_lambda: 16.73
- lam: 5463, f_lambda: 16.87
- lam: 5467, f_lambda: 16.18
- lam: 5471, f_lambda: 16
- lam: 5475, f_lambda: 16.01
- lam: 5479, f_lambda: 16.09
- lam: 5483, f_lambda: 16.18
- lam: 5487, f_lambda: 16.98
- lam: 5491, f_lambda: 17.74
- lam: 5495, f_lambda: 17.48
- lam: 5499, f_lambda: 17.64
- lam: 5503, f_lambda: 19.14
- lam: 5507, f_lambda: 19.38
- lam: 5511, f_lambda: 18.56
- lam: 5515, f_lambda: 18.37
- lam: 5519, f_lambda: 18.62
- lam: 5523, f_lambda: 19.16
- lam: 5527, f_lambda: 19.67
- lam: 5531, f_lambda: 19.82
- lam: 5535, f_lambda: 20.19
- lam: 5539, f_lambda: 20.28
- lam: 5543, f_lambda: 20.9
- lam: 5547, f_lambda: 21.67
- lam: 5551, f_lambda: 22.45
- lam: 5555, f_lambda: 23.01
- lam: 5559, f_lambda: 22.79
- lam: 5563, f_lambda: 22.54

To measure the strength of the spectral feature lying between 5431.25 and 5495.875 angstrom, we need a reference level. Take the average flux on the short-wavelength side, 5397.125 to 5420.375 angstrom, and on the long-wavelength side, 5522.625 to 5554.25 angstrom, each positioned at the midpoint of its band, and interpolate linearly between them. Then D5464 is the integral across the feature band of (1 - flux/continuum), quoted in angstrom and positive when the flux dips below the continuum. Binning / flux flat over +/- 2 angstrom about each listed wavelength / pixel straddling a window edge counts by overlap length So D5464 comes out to 2.78 angstrom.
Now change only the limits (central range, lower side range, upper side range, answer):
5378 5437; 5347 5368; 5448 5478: 3.5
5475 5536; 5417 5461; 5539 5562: 3.5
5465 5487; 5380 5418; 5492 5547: 1.6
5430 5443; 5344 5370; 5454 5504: 0.8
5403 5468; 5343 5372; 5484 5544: 5.8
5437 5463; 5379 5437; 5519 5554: 0.9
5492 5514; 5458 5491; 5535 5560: 0.1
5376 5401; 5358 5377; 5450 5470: 1.6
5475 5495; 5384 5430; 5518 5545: 1.2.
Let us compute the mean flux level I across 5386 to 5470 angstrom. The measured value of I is 15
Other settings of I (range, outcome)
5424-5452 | 15.1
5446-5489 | 16.3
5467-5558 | 18.9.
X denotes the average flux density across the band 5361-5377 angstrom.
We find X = 15.1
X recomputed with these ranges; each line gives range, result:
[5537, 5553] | 21.3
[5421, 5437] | 14.8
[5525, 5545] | 20.2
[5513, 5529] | 19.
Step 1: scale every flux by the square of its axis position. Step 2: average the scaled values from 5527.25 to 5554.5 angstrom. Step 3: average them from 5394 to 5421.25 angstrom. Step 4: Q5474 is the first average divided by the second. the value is 1.56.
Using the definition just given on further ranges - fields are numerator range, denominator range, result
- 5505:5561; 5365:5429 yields 1.48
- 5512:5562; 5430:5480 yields 1.34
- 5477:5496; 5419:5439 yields 1.16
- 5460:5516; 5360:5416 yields 1.24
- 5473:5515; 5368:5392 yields 1.23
